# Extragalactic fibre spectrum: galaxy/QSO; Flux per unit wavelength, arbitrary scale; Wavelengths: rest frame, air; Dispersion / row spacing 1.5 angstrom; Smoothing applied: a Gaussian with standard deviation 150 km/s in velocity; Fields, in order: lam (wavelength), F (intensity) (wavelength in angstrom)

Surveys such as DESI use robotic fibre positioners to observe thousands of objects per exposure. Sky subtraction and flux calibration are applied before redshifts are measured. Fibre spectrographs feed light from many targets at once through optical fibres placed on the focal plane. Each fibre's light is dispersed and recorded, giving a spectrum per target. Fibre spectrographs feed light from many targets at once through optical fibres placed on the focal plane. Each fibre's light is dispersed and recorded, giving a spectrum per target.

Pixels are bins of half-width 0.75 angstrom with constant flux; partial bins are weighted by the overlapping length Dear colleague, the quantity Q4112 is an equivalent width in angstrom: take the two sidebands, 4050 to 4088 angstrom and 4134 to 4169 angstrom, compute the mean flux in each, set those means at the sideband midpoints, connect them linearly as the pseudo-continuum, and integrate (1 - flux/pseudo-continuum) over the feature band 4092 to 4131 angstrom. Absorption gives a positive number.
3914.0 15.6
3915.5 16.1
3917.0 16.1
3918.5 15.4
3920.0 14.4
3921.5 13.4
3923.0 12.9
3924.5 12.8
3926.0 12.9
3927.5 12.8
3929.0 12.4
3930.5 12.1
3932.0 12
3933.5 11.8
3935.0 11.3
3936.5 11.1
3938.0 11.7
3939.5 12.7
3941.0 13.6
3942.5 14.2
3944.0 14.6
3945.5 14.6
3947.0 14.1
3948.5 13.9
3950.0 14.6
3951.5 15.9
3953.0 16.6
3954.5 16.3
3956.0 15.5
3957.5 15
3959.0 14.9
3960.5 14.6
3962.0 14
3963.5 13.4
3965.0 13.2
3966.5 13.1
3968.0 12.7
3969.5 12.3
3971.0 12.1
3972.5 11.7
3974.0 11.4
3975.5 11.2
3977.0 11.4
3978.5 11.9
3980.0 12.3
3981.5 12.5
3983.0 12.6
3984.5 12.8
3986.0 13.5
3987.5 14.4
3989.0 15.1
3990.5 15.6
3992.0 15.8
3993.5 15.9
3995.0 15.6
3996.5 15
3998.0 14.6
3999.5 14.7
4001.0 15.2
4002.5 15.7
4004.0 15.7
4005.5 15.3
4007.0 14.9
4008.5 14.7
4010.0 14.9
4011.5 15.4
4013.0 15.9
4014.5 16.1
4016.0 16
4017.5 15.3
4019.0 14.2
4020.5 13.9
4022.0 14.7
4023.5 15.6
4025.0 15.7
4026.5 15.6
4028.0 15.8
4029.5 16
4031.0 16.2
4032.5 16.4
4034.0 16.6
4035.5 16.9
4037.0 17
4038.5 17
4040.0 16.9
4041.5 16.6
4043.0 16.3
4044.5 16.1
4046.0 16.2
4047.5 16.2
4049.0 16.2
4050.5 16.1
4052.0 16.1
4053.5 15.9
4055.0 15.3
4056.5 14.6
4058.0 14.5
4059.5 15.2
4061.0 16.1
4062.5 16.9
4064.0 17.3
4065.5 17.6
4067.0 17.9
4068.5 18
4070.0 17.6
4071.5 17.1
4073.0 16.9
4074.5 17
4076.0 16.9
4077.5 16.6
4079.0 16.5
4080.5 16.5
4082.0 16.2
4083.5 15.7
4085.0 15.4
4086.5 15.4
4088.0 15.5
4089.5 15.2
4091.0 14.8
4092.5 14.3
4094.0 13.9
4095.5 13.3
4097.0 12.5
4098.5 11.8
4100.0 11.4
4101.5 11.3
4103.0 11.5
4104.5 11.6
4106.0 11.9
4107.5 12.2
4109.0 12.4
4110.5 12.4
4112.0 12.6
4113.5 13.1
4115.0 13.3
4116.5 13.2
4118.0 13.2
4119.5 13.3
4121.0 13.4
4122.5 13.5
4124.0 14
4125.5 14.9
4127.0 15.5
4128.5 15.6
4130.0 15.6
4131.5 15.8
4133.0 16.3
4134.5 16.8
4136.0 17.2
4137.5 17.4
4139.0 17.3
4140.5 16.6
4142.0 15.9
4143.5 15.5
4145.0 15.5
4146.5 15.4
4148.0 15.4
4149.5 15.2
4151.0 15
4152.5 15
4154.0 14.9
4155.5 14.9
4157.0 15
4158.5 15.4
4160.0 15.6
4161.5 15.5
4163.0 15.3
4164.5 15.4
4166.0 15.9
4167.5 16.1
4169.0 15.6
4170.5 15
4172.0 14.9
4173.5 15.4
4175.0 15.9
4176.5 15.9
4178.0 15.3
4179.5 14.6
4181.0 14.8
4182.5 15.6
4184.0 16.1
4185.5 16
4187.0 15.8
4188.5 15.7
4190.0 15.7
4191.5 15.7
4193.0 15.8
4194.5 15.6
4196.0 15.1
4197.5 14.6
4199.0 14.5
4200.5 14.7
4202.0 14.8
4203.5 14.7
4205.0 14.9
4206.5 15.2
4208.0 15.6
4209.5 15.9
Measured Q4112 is 7.0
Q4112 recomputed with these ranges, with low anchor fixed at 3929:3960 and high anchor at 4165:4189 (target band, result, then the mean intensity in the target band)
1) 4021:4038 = -1.9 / 16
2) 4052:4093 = -4.0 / 16.2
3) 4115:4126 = 1.1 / 13.6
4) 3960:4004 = 1.4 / 13.6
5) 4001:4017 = -1.3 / 15.4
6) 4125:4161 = -1.1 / 15.7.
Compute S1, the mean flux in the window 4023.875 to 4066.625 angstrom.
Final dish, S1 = 16.2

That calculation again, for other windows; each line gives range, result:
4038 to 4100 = 15.8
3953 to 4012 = 14.1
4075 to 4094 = 15.7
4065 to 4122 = 14.4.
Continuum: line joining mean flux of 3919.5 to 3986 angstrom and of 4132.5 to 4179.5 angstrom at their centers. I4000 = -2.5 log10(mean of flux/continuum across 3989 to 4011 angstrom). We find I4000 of -0.11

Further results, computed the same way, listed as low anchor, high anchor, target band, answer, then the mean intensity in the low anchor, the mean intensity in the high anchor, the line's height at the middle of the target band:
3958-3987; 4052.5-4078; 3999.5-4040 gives -0.069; 12.8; 16.5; 14.7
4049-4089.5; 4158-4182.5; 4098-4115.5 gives 0.301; 16.3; 15.4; 16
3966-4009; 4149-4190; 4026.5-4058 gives -0.135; 13.8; 15.4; 14.3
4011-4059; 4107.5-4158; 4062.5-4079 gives -0.116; 15.9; 14.8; 15.5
